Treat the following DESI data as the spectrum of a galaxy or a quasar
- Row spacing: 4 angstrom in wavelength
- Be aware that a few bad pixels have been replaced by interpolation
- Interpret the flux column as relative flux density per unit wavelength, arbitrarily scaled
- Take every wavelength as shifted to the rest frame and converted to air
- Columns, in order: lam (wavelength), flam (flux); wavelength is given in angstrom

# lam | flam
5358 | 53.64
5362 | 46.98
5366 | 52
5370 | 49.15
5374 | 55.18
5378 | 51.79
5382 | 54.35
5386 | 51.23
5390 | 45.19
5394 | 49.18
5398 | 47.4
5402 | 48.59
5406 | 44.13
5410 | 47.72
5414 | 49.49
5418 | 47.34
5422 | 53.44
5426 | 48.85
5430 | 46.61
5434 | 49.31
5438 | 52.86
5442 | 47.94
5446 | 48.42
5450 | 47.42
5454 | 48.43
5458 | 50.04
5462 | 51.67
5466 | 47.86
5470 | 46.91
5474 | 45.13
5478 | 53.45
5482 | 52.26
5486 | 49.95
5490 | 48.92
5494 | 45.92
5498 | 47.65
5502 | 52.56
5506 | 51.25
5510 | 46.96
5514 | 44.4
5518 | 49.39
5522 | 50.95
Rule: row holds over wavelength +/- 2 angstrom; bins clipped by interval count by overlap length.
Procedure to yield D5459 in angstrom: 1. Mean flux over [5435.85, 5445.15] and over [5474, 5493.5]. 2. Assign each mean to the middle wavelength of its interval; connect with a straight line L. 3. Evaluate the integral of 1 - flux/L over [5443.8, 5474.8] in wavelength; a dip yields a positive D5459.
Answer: 1.10 angstrom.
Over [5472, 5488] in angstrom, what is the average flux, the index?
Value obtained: 50.2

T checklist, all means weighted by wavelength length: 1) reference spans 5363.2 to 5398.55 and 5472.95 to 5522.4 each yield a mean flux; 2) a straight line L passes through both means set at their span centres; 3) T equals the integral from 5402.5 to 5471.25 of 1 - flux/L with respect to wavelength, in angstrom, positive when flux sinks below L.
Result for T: 1.6 angstrom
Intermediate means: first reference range 50.7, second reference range 49.2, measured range 48.7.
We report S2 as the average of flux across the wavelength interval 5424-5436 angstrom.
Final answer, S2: 48.3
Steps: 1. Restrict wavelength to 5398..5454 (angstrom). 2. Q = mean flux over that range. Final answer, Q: 48.6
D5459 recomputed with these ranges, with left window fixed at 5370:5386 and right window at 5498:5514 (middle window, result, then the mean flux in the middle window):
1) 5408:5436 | 1.4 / 49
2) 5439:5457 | 0.9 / 48.4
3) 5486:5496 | 0.3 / 47.9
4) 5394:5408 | 1.4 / 47.1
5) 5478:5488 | -0.3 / 51.6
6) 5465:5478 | 0.7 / 47.6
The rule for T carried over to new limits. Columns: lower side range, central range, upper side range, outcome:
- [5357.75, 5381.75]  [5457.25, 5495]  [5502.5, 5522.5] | 0.1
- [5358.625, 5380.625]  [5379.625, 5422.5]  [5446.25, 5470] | 1.4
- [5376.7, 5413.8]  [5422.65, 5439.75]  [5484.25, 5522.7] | -0.3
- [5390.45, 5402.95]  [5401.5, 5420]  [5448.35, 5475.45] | 0.3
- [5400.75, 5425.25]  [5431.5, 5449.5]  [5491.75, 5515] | -0.4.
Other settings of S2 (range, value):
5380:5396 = 50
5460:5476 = 47.9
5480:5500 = 48.9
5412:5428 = 49.8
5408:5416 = 48.6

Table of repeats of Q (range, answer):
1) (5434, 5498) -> 49.1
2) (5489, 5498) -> 47.3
